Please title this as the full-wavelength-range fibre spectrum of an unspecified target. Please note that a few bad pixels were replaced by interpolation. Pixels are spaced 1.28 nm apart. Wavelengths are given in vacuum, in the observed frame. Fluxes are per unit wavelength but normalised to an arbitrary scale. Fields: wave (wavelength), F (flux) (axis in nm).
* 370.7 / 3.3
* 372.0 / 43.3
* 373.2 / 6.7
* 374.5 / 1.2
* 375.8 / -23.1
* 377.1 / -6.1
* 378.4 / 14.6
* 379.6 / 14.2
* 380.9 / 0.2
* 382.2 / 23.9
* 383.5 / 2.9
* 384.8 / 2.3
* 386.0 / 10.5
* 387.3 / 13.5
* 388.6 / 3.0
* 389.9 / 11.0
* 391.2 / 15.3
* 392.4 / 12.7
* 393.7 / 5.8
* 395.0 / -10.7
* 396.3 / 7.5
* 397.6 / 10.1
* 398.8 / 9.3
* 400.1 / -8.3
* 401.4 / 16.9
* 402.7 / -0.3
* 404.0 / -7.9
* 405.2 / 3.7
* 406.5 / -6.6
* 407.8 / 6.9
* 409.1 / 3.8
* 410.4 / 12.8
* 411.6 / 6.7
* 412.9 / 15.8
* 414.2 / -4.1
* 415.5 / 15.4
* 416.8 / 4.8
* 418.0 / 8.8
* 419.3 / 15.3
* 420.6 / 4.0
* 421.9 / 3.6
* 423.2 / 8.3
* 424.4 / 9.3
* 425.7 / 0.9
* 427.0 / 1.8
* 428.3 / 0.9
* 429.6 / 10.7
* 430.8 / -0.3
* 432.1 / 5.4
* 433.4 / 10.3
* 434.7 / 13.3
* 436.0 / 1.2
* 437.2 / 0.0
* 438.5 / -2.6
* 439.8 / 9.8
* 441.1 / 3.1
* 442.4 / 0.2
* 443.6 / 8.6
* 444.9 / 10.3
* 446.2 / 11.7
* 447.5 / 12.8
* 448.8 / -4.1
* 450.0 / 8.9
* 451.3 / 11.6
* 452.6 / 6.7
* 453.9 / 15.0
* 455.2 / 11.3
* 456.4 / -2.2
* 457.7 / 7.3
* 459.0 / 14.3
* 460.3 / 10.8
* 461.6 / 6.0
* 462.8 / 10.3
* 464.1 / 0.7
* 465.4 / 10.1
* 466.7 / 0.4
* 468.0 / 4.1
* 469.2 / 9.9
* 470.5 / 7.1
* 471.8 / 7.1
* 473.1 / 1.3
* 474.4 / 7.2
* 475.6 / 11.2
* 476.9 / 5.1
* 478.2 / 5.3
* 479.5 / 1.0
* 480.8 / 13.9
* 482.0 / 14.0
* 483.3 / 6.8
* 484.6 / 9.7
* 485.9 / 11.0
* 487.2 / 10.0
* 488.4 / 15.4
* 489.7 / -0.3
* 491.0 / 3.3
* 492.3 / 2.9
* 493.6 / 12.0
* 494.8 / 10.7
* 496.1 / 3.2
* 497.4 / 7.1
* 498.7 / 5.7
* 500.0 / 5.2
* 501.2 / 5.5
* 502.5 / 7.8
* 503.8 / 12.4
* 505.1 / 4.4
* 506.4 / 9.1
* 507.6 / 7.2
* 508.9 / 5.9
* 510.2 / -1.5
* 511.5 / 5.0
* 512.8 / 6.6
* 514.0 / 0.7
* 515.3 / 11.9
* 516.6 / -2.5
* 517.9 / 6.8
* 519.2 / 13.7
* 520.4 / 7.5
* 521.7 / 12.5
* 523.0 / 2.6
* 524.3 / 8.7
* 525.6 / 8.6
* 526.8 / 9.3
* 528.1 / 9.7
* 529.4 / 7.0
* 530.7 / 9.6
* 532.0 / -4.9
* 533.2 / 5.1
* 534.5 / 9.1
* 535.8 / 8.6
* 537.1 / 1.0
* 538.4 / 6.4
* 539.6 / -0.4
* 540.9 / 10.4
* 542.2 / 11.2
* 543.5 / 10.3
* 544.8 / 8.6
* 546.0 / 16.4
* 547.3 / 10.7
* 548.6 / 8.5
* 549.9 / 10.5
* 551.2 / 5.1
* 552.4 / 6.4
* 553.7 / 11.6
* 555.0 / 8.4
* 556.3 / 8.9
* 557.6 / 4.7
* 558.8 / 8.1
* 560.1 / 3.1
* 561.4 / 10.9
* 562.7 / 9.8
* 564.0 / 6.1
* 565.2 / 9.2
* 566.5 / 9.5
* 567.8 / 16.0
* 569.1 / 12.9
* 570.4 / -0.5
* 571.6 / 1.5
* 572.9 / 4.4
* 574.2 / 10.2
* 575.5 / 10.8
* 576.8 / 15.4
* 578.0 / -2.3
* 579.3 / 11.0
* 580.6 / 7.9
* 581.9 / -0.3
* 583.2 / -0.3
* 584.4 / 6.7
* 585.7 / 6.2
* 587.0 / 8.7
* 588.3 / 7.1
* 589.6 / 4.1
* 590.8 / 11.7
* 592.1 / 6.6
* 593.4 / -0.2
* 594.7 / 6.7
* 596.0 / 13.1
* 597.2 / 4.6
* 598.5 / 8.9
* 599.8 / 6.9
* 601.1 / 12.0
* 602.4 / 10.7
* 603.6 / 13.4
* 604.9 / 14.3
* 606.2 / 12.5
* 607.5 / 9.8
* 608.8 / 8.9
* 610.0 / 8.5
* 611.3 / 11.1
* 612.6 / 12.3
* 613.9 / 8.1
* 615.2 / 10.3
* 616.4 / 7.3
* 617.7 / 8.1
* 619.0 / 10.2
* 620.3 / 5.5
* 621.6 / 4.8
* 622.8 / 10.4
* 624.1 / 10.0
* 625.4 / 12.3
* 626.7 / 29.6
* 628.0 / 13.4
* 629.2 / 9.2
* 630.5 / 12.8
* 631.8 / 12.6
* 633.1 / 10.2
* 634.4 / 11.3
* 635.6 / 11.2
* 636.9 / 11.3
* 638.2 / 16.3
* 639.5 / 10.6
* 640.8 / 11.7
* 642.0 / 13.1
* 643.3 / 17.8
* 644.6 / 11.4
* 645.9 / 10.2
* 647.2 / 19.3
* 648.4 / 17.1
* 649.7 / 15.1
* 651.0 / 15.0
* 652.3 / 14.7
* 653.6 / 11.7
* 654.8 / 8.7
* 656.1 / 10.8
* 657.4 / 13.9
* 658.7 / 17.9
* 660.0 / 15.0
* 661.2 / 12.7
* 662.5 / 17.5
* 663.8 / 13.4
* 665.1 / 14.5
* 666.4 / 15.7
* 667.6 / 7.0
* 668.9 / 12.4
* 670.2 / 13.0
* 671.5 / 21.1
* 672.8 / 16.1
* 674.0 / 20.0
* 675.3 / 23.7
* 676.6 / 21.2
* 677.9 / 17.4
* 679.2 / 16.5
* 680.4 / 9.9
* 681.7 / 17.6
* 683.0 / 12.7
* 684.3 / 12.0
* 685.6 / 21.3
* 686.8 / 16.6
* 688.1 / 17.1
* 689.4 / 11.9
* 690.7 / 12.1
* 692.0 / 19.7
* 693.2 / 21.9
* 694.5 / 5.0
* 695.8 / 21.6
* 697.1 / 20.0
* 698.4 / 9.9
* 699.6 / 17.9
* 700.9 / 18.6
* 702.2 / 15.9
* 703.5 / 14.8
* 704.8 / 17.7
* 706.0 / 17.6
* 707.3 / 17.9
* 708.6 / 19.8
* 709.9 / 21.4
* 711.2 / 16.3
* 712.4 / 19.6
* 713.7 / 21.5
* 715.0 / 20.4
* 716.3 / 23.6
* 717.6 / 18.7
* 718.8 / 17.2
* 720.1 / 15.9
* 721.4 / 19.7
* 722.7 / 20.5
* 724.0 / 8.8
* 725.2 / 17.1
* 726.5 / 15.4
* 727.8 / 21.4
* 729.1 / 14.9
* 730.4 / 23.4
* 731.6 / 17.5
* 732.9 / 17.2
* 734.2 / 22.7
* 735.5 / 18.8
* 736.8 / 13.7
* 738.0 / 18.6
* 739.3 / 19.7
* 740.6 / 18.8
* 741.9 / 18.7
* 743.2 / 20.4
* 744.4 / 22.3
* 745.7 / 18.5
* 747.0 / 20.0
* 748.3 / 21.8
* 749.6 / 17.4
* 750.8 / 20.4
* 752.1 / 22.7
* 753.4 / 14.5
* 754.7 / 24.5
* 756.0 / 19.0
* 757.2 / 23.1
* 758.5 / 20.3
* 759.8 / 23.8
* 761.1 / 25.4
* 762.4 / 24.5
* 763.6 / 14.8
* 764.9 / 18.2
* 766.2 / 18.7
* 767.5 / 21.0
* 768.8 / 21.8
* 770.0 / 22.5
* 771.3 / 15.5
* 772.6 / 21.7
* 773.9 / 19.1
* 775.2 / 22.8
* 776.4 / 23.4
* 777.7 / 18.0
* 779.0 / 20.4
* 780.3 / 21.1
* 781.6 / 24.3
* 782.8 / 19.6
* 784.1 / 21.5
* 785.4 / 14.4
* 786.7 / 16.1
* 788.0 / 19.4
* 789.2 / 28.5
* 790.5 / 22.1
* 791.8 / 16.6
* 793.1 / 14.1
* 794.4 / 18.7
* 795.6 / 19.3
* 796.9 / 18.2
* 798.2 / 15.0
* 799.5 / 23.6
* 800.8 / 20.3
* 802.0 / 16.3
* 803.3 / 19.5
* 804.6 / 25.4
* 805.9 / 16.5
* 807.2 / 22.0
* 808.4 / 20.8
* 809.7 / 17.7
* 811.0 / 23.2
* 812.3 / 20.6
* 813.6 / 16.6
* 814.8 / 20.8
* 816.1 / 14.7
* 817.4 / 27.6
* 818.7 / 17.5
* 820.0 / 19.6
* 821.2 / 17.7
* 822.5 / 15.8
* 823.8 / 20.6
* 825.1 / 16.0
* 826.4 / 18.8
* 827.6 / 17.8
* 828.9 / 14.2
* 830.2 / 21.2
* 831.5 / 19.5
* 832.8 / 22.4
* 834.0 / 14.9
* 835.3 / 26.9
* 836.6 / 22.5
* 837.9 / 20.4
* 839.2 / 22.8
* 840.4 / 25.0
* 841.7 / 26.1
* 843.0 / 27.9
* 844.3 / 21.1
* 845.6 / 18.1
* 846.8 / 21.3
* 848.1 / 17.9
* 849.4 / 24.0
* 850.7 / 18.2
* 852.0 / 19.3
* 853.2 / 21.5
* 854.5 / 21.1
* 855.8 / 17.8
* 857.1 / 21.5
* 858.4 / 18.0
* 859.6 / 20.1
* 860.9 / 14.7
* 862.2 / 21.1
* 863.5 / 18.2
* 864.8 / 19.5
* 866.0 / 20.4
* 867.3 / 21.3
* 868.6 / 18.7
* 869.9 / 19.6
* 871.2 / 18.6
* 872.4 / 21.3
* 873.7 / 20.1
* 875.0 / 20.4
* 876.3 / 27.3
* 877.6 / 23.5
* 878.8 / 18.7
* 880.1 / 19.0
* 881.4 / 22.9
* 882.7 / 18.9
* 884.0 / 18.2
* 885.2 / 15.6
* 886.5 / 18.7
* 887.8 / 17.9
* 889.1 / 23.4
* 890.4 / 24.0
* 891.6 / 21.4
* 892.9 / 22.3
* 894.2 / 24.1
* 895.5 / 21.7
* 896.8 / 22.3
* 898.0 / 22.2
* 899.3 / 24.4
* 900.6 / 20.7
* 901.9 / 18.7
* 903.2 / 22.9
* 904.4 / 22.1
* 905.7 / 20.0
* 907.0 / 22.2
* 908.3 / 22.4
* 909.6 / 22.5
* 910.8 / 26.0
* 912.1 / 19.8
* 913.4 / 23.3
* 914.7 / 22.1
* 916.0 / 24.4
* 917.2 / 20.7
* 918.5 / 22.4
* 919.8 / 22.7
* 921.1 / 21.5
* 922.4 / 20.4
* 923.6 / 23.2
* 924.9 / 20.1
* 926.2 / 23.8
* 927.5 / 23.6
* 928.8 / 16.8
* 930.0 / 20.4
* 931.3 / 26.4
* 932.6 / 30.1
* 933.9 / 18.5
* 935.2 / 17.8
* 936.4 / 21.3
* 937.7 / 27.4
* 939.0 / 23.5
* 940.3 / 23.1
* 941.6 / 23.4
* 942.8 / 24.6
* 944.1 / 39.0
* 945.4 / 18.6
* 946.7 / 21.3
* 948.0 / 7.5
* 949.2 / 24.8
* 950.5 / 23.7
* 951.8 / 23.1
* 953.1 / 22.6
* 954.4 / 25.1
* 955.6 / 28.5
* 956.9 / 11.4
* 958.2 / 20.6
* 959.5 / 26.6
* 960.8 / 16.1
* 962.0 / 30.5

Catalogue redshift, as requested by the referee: 0.682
